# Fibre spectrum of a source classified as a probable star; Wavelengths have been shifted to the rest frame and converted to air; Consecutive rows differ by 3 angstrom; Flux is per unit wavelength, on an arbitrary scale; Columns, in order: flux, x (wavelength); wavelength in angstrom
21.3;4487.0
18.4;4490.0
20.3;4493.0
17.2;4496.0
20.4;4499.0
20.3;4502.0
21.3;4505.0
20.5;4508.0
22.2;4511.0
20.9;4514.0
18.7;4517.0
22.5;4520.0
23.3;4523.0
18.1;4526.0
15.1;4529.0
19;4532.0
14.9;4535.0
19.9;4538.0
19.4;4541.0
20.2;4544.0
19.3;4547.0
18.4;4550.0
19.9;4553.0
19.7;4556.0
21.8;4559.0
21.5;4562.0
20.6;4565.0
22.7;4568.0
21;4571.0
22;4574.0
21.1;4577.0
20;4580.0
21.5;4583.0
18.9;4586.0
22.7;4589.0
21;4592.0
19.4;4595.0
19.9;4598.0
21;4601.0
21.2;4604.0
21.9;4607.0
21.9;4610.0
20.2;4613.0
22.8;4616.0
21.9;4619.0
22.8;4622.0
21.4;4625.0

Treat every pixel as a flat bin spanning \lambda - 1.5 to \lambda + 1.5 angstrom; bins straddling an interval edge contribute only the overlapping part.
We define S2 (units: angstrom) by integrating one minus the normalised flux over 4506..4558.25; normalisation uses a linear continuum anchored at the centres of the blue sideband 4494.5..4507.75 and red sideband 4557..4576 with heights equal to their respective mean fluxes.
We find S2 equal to 2.7 angstrom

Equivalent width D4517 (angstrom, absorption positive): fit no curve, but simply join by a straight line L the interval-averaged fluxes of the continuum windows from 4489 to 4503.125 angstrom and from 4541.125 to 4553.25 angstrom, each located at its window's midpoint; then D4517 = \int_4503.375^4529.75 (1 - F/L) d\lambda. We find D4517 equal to -1.5 angstrom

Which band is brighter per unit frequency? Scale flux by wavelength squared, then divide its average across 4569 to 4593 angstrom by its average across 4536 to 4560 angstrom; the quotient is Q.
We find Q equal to 1.1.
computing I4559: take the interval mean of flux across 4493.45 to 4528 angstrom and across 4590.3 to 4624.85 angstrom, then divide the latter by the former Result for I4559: 1.04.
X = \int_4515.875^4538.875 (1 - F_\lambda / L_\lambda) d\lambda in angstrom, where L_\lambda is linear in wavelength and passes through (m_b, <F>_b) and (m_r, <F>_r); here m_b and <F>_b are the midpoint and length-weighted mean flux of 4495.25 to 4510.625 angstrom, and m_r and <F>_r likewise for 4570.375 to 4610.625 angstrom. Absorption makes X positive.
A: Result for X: 1.7 angstrom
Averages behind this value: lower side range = 20.2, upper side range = 20.9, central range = 18.9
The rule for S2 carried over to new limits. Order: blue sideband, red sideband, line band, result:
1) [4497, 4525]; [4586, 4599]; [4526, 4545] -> 2.6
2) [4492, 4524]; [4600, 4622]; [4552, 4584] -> 0.2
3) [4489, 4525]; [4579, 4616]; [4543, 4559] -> 0.8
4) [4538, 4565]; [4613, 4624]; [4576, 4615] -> 1.0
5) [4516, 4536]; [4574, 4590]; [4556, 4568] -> -0.7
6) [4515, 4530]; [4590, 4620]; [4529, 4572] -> 1.1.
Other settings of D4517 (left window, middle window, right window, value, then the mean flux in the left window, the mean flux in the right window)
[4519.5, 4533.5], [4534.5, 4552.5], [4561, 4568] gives 1.17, 19.4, 21.4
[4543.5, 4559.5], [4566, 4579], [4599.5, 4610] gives -0.75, 19.7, 21.4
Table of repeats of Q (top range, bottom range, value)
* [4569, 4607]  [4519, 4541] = 1.13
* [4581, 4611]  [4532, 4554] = 1.14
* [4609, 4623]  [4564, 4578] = 1.04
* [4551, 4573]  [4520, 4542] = 1.13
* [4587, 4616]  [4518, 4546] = 1.13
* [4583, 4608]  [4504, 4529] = 1.05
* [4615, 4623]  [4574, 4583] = 1.09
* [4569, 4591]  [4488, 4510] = 1.10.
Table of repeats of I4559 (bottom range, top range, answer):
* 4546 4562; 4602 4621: 1.08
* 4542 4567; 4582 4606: 1.02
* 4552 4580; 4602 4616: 1.02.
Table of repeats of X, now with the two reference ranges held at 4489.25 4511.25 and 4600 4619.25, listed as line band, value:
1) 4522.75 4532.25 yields 1.0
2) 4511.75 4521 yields -0.2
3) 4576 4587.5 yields 0.4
